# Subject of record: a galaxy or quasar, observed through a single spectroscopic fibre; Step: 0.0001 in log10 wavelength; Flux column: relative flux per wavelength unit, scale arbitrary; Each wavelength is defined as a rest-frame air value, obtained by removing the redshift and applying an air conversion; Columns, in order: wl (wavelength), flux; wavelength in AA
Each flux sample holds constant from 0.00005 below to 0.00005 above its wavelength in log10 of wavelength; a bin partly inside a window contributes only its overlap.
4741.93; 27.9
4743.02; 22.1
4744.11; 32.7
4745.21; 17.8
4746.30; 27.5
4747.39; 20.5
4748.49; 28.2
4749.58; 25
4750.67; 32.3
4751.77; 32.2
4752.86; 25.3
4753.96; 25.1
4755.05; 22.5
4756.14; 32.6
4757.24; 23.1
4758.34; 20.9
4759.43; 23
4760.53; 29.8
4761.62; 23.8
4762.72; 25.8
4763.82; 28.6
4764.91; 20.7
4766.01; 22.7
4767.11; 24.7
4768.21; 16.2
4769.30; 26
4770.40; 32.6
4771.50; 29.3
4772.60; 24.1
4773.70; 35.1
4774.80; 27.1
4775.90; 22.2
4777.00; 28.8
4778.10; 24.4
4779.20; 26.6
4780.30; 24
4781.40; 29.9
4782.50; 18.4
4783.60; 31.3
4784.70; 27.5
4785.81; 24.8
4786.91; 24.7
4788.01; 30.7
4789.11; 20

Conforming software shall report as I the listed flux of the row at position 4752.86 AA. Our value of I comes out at 25.3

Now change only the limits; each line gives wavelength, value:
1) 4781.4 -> 29.9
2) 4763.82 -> 28.6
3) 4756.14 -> 32.6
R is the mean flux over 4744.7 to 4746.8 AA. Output 22.7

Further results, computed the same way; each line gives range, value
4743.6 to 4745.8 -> 25.1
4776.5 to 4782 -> 26.7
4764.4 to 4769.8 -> 22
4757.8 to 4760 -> 22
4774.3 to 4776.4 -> 24.6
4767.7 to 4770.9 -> 25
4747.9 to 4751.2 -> 28.4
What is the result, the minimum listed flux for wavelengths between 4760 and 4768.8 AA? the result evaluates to 16.2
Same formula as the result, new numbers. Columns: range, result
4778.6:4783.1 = 18.4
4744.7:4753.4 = 17.8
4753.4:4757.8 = 22.5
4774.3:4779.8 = 22.2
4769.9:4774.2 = 24.1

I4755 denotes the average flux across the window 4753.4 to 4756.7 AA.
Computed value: 26.7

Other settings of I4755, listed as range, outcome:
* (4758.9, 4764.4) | 26.2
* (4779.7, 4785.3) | 26.2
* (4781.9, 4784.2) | 25.1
